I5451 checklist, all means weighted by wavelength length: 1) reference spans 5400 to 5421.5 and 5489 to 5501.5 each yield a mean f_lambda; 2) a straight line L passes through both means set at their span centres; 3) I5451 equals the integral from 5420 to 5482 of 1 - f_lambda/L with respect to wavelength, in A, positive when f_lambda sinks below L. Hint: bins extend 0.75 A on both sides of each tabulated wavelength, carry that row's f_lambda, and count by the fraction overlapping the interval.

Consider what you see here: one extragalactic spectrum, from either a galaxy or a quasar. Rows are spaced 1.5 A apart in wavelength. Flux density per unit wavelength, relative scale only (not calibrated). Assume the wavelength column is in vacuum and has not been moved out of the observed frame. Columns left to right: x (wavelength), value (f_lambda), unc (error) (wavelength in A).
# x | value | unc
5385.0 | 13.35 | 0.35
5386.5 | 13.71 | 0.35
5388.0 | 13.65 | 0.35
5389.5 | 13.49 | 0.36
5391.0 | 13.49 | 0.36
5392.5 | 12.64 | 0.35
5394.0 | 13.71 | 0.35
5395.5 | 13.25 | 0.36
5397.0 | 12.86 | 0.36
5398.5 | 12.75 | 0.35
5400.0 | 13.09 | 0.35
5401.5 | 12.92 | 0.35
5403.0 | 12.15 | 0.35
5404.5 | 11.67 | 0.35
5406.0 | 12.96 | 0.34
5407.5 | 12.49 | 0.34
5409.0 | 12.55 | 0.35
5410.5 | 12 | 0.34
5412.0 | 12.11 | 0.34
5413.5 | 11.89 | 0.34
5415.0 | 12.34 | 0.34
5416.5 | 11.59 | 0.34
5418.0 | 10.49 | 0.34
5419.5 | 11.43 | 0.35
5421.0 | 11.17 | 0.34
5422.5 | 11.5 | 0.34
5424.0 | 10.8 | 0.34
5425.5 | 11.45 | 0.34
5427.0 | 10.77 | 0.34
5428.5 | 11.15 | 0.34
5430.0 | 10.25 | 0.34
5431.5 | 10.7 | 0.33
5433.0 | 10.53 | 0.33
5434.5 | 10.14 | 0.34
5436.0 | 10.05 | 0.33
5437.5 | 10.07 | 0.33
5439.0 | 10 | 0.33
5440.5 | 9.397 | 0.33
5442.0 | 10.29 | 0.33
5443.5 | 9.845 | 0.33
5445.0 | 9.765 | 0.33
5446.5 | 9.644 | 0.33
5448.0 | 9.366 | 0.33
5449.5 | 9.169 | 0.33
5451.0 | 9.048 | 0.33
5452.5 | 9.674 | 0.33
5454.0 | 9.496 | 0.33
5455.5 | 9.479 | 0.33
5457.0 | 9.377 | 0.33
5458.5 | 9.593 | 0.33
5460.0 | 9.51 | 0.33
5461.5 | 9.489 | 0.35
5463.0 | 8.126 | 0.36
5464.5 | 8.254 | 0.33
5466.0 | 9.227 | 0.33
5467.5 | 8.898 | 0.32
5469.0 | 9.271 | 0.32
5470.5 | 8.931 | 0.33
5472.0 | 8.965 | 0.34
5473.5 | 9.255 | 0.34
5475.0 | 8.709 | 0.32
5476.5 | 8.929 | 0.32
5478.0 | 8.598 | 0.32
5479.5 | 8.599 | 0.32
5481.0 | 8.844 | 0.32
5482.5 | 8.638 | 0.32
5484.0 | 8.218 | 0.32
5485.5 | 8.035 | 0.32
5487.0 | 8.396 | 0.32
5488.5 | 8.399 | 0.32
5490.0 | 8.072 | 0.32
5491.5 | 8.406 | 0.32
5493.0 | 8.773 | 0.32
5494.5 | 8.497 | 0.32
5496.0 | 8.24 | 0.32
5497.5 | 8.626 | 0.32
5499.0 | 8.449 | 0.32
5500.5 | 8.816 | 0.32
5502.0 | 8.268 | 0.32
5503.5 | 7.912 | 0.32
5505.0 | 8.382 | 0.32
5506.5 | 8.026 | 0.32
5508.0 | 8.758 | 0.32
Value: 4.0 A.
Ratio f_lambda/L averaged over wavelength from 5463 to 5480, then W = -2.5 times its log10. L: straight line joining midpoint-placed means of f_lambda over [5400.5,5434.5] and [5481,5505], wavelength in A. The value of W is 0.05 mag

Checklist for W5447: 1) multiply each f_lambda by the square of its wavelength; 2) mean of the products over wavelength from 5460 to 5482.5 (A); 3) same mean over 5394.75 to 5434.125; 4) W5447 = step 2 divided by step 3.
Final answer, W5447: 0.77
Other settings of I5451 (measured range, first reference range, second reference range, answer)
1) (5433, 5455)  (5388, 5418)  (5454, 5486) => 1.30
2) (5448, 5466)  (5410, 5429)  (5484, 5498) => 1.13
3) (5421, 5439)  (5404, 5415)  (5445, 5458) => 0.36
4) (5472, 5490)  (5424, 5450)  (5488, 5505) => 0.56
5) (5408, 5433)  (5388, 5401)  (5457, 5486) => 0.77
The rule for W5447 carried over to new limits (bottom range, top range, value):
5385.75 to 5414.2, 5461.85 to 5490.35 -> 0.70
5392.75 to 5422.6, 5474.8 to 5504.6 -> 0.71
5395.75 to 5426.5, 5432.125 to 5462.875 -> 0.82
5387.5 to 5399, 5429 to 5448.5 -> 0.77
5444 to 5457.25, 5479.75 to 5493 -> 0.90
